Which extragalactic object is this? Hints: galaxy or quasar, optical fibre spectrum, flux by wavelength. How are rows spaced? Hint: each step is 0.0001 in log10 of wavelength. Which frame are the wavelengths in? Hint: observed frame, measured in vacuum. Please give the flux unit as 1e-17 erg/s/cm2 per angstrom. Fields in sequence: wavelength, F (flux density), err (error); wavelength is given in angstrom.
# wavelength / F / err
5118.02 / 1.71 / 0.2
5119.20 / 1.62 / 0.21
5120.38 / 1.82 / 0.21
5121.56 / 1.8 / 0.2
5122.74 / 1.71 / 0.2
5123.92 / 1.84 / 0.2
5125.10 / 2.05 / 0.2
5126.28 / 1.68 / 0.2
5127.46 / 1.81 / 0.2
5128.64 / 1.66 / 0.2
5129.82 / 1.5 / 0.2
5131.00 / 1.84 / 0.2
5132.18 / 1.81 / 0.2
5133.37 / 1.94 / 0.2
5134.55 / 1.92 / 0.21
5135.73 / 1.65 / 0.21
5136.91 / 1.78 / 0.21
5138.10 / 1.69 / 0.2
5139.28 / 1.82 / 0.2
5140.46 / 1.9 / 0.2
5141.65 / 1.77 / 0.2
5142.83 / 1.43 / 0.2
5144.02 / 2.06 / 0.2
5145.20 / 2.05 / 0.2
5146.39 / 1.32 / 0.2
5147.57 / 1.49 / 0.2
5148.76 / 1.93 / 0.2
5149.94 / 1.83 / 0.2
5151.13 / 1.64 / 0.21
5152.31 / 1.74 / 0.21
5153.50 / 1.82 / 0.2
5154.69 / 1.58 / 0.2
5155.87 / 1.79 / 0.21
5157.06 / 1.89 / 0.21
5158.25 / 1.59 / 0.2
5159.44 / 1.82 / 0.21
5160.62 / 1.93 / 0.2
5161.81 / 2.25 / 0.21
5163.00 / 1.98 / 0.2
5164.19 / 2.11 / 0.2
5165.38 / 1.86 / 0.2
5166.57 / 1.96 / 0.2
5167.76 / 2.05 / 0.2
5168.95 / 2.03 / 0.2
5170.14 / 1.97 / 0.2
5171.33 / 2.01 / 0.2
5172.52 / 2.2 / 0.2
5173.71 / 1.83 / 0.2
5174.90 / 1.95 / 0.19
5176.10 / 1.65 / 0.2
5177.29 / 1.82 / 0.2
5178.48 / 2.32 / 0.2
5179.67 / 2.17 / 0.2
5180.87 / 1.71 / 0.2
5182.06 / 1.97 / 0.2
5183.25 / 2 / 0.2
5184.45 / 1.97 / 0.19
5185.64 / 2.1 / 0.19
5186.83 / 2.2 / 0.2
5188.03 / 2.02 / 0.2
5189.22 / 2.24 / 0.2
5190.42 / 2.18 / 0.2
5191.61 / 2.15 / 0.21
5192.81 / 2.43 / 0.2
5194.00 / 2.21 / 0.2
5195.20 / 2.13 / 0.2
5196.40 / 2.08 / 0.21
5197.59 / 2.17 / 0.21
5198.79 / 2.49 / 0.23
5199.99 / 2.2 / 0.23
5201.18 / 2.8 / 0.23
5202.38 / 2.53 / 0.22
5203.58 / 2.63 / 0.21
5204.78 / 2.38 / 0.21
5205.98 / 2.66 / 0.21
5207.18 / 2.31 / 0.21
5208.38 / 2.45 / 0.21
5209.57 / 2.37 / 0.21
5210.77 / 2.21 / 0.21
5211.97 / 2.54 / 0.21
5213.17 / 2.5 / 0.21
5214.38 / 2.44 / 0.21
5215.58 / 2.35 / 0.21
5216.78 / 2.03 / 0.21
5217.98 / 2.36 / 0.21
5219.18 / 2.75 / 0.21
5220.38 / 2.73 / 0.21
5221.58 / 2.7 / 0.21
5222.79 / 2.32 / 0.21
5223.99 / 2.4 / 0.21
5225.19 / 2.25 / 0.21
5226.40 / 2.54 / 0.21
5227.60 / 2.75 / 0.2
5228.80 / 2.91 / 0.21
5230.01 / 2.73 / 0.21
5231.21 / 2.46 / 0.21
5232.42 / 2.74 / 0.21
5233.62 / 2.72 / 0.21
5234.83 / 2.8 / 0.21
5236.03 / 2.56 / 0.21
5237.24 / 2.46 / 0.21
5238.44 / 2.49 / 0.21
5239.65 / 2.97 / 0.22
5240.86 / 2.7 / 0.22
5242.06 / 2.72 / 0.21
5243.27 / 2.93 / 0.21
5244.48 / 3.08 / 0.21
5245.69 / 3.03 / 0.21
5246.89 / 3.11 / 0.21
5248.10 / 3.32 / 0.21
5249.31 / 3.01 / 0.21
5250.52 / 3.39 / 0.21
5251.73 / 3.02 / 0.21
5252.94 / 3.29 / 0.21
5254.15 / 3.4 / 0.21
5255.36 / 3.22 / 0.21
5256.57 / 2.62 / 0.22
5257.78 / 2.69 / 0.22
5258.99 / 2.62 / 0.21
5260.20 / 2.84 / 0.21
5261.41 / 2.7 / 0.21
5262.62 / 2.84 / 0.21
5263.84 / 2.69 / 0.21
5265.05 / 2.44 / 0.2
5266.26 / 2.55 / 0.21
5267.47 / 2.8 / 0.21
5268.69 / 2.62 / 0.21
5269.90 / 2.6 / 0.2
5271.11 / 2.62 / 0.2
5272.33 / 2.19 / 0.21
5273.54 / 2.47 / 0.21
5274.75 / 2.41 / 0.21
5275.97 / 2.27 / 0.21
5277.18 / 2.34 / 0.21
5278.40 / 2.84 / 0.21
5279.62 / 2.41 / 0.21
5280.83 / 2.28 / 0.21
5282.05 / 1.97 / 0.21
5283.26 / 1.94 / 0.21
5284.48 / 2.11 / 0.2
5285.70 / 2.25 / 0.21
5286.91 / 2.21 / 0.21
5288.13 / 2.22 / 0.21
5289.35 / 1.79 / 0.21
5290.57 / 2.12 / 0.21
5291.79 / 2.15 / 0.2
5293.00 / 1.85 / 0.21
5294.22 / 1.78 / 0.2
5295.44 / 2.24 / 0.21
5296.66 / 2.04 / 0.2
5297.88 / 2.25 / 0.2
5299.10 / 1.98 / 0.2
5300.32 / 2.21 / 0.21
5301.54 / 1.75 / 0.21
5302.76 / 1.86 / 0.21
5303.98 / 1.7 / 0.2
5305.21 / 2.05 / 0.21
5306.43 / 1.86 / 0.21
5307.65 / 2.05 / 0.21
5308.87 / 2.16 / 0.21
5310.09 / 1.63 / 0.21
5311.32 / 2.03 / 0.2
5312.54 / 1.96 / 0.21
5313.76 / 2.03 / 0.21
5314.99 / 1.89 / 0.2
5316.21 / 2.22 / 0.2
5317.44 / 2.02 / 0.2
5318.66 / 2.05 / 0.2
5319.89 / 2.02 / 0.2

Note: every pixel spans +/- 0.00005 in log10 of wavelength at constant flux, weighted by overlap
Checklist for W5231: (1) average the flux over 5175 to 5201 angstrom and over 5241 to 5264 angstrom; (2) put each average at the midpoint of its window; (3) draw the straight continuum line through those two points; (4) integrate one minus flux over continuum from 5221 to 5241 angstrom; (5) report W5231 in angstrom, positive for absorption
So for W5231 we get 0.5 angstrom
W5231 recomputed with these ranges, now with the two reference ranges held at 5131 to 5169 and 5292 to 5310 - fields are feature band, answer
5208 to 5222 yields -4.1 angstrom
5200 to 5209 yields -3.0 angstrom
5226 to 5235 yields -3.8 angstrom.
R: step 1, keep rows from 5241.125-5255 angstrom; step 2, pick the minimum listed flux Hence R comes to 2.72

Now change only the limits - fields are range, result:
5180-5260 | 1.71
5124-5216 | 1.32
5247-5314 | 1.63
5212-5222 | 2.03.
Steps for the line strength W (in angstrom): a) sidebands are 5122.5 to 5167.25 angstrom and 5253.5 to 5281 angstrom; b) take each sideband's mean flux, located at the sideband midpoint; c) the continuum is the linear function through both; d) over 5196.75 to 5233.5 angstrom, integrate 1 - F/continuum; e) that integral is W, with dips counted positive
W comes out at -3.4 angstrom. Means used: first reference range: 1.8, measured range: 2.49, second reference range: 2.64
